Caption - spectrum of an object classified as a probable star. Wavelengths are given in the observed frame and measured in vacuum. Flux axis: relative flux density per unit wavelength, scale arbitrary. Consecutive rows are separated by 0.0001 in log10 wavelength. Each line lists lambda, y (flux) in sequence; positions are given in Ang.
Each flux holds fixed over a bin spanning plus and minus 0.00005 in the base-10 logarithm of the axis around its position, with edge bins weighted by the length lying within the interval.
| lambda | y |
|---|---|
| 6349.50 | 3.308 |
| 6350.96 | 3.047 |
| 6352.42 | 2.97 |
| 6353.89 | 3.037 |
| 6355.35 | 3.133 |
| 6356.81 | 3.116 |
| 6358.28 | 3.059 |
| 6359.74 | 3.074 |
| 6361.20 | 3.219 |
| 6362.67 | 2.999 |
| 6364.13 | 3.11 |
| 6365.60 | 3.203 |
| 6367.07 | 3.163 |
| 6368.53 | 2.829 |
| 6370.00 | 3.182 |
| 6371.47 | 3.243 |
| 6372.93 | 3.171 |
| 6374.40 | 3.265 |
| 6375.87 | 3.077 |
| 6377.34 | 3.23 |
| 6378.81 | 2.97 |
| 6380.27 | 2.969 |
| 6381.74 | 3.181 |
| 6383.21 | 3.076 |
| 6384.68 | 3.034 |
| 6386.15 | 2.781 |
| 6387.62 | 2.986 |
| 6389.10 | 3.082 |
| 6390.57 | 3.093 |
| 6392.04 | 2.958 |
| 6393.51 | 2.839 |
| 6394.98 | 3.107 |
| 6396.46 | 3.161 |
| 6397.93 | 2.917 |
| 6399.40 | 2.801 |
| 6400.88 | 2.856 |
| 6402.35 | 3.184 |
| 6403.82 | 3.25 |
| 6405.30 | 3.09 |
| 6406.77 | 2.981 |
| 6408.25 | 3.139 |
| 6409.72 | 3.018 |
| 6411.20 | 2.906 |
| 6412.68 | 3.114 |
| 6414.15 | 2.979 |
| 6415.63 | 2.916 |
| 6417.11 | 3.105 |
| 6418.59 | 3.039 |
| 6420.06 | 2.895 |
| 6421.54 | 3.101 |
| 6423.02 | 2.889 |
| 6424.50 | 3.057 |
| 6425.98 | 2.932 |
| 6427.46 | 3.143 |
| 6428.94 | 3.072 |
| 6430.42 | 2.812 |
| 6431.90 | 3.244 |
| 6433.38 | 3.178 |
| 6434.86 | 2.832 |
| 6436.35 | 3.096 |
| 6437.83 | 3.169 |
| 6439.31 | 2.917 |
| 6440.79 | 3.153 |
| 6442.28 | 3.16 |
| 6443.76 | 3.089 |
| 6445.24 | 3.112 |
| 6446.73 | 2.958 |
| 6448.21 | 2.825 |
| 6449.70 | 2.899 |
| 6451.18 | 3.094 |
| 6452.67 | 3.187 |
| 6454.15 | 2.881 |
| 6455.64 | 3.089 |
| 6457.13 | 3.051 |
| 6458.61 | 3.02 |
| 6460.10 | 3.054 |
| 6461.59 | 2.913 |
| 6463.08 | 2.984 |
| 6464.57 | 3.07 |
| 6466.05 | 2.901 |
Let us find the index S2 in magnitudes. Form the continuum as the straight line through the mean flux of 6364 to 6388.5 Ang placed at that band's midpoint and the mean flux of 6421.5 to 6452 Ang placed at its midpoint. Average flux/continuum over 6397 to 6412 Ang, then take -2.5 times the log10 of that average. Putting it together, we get 0.02 mag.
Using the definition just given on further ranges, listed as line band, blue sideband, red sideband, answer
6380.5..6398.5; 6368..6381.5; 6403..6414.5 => 0.027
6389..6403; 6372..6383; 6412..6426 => 0.027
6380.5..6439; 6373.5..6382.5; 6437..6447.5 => 0.026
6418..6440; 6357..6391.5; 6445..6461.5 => 0.002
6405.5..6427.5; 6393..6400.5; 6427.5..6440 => -0.002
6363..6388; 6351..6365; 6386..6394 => -0.024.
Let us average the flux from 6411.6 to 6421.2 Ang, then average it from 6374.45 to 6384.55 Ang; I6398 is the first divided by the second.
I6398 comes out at 0.97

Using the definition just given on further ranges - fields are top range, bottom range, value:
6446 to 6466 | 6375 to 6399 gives 0.99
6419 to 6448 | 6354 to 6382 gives 0.98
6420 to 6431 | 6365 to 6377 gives 0.95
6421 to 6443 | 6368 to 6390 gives 0.99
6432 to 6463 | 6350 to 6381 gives 0.98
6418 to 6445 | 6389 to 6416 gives 1.01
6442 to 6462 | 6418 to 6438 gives 1.00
